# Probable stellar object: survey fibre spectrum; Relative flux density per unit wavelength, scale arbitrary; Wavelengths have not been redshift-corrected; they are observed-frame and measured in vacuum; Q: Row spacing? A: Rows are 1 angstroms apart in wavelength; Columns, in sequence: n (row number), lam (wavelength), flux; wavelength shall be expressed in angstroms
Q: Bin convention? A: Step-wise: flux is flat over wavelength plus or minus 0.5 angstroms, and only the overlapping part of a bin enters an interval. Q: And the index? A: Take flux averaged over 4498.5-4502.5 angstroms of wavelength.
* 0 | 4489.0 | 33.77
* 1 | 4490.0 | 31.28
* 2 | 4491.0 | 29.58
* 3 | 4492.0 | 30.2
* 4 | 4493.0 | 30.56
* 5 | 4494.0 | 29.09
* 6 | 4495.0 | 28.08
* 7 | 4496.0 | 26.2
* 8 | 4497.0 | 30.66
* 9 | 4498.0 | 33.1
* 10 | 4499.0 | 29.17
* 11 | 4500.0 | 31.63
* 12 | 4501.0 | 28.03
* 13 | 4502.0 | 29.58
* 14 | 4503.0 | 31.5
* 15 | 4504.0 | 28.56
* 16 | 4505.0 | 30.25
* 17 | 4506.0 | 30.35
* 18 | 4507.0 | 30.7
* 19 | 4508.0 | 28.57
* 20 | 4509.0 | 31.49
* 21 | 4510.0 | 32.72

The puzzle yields 29.6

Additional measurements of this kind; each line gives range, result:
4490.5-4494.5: 29.9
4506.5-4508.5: 29.6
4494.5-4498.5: 29.5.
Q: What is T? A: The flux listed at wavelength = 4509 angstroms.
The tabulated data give 31.49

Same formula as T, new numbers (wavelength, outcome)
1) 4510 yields 32.72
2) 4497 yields 30.66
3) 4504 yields 28.56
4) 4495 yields 28.08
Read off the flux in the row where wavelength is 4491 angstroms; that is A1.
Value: 29.58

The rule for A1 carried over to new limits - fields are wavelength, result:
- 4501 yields 28.03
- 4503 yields 31.5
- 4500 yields 31.63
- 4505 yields 30.25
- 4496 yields 26.2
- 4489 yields 33.77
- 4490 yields 31.28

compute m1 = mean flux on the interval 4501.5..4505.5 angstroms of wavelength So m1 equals 30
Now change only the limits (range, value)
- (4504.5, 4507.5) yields 30.4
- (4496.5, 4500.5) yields 31.1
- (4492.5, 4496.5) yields 28.5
